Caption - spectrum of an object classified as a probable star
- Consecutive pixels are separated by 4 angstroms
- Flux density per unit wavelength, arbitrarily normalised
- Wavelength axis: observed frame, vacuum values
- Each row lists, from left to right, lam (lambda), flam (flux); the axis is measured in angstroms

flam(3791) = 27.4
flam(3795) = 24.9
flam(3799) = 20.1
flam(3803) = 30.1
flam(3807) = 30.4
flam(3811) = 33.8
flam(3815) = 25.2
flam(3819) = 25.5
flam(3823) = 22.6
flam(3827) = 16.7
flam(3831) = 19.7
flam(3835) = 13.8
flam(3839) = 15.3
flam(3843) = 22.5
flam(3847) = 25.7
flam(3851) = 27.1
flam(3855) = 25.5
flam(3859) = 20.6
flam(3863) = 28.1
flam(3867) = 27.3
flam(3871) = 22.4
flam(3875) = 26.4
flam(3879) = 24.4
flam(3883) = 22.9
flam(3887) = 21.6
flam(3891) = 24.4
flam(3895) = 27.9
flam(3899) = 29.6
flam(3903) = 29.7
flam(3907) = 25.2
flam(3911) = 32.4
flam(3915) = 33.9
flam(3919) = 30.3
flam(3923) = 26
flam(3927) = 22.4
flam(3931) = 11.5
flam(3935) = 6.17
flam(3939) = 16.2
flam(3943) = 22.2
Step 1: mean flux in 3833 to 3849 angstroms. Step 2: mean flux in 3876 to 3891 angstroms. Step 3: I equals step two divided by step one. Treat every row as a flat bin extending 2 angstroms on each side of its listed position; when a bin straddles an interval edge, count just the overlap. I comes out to 1.2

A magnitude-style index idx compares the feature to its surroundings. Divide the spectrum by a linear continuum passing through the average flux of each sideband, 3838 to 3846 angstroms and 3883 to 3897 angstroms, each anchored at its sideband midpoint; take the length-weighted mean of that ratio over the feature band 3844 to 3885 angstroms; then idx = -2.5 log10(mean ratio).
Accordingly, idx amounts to -0.13 mag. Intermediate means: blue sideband 20.2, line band 25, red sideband 24.4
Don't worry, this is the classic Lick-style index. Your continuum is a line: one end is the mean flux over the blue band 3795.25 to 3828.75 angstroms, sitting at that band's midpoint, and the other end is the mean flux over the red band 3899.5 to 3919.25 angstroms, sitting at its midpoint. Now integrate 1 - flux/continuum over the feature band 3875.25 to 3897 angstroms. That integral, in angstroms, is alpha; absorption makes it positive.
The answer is 3.5 angstroms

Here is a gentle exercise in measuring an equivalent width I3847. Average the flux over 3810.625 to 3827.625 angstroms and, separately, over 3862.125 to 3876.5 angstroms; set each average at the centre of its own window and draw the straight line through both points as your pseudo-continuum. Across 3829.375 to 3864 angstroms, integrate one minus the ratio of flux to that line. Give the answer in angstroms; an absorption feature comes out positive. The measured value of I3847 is 4.7 angstroms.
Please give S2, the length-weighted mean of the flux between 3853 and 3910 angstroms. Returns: 25.6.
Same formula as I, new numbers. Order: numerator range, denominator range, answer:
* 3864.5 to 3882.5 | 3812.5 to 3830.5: 1.11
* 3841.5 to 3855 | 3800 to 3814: 0.84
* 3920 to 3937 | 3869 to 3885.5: 0.72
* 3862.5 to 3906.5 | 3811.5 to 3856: 1.17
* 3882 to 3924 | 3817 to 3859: 1.30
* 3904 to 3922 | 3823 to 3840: 1.76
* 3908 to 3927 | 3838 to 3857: 1.25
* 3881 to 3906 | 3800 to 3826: 0.96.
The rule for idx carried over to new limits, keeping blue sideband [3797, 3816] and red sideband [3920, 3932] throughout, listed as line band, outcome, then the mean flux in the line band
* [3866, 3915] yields -0.14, 26.5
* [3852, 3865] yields 0.01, 24.9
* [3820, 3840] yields 0.43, 18.1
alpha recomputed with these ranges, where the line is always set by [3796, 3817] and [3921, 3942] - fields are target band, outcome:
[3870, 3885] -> -1.8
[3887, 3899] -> -3.5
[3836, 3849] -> 2.1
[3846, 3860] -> -0.7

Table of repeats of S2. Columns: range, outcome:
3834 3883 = 23.4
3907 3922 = 30.9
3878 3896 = 24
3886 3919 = 28.4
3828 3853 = 20.5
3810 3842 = 21.2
